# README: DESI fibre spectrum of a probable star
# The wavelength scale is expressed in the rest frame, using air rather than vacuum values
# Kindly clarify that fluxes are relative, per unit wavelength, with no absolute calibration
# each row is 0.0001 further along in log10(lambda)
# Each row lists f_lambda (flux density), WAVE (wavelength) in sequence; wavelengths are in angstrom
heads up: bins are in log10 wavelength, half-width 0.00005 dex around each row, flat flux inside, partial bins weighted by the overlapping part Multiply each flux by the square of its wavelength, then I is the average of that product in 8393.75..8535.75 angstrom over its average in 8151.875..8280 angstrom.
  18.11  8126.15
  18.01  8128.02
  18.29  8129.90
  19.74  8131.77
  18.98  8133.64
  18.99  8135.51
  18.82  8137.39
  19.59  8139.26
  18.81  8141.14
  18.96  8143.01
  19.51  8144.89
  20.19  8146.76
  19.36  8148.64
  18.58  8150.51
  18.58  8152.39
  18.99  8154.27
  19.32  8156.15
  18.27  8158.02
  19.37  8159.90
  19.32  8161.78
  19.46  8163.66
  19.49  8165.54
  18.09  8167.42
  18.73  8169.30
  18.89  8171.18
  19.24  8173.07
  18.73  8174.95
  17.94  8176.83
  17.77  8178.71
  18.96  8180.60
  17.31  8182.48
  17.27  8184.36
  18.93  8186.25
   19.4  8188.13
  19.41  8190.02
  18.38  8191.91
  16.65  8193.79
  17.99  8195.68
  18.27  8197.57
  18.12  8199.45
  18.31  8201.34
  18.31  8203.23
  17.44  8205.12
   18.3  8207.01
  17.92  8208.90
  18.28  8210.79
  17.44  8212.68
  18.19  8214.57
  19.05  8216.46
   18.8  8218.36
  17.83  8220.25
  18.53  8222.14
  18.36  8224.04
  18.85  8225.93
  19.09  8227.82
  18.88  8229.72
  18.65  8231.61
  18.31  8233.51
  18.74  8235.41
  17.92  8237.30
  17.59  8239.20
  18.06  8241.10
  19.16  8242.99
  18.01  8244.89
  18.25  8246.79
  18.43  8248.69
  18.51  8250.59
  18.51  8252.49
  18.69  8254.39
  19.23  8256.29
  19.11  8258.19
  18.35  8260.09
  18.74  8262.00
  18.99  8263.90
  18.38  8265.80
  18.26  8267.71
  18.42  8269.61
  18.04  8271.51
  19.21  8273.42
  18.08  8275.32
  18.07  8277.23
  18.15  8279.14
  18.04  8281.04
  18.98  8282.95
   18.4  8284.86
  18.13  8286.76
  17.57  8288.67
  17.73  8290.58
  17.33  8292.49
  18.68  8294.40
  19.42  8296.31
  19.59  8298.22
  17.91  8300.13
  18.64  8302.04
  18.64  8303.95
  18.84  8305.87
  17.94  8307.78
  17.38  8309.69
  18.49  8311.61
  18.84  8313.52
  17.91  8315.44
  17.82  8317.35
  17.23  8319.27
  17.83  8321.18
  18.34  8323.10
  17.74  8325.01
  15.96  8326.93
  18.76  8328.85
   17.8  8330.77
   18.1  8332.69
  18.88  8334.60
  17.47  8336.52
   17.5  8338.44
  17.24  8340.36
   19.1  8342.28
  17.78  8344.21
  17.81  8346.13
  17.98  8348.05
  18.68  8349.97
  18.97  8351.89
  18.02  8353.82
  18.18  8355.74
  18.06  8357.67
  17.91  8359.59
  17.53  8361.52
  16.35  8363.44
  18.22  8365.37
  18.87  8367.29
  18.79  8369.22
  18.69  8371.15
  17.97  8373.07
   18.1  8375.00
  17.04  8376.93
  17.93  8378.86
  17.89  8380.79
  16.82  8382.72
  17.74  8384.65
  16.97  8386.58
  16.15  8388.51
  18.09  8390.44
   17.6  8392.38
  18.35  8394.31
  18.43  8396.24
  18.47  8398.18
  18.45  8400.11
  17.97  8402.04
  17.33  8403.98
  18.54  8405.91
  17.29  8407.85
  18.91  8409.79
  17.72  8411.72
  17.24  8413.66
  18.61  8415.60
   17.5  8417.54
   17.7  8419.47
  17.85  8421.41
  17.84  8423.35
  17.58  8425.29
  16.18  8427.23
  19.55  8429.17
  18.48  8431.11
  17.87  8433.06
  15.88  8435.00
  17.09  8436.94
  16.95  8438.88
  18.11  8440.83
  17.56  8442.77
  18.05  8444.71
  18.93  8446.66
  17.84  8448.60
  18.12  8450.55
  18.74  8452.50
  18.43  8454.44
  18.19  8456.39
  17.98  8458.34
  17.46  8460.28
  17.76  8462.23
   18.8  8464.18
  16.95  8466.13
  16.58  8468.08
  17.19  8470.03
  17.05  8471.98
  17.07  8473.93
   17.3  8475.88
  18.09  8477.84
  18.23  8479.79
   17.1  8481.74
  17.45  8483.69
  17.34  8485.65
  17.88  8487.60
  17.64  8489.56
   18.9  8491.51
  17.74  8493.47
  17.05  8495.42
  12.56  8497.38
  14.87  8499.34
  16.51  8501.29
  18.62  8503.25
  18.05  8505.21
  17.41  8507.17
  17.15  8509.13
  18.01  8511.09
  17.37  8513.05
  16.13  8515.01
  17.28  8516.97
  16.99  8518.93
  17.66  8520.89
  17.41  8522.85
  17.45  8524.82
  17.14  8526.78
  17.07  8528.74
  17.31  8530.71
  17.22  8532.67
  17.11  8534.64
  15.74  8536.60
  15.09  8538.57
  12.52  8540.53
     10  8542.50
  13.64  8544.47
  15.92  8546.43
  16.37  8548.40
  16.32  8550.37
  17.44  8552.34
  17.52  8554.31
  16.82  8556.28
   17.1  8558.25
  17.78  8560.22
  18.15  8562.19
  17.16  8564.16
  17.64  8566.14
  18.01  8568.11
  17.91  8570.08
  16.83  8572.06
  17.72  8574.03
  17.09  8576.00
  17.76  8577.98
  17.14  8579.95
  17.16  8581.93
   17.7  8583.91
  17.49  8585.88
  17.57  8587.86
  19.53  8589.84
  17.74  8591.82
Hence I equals 1.0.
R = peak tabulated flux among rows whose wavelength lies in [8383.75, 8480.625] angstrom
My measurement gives 19.55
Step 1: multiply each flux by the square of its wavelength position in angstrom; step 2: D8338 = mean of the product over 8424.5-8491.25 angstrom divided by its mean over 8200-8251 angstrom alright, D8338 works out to 1.0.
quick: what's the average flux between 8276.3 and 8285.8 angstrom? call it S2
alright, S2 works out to 18.3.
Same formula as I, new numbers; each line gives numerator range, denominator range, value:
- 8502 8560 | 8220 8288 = 0.96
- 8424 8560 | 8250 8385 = 0.98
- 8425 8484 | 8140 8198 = 1.01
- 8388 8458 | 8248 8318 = 1.00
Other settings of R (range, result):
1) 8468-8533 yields 18.9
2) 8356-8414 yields 18.91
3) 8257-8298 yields 19.42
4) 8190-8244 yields 19.41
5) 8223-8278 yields 19.23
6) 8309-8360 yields 19.1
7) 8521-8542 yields 17.45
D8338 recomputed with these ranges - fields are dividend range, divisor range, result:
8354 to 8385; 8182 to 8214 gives 1.03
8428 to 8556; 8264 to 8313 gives 0.98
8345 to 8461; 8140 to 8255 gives 1.01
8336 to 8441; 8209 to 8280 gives 1.00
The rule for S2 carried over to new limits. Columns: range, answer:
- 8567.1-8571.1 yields 17.9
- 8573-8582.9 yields 17.4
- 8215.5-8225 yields 18.5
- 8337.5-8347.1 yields 17.9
